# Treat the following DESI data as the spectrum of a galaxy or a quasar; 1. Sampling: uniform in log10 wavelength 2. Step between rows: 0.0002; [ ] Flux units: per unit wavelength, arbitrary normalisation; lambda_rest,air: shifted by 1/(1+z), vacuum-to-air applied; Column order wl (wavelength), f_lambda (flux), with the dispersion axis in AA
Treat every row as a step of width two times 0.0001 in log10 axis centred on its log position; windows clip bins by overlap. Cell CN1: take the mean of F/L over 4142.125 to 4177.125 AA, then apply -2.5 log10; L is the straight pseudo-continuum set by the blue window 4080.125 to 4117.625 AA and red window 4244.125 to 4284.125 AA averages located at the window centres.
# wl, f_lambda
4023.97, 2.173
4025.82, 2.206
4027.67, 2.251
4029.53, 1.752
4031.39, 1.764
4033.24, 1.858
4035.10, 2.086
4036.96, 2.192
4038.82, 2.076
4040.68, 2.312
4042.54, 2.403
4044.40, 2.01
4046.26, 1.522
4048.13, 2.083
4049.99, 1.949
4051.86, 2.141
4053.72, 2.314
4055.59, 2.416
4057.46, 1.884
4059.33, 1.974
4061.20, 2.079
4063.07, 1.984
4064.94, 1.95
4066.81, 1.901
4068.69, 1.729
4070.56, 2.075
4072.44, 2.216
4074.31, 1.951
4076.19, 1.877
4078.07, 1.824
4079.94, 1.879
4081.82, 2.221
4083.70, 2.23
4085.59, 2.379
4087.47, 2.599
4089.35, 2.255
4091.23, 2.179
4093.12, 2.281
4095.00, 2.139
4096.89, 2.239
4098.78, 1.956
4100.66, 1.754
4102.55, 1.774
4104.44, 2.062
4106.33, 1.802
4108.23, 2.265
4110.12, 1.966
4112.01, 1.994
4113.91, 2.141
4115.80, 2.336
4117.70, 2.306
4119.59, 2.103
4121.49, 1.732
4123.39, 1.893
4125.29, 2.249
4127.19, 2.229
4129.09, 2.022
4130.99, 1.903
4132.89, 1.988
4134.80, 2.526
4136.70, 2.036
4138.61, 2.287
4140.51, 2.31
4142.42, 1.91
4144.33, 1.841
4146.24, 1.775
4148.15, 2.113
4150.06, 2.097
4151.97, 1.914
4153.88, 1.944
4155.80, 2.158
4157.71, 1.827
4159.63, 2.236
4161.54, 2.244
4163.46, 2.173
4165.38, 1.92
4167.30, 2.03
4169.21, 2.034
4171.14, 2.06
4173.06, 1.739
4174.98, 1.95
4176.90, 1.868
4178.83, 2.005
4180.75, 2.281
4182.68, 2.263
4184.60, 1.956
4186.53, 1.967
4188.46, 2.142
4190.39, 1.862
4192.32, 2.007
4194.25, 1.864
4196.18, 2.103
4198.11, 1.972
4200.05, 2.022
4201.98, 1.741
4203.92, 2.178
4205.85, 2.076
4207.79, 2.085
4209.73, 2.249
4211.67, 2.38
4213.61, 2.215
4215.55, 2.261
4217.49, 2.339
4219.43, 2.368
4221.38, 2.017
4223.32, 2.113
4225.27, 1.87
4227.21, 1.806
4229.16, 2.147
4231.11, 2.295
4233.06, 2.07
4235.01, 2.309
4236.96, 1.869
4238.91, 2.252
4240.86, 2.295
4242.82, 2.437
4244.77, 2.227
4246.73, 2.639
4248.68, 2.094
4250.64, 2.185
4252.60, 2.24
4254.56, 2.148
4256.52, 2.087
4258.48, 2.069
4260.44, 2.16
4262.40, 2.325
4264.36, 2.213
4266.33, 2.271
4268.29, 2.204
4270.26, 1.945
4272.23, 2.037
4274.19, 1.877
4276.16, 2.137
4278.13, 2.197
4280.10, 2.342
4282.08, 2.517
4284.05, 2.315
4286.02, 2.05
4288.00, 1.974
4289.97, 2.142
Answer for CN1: 0.08 mag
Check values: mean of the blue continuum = 2.13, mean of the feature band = 2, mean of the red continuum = 2.2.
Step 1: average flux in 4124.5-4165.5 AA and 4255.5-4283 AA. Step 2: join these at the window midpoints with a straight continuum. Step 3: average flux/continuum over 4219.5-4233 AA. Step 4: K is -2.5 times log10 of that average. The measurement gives 0.04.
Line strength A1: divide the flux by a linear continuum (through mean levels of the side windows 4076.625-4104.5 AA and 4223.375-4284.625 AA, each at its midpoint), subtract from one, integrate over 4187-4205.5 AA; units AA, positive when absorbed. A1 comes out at 1.4 AA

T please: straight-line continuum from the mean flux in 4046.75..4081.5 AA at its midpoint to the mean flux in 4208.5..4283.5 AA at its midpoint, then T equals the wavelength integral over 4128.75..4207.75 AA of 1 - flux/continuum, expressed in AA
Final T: 2.96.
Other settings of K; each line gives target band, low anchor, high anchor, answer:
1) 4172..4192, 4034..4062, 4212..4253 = 0.09 mag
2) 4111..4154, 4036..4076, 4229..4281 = 0.02 mag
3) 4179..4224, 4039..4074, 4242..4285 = 0.03 mag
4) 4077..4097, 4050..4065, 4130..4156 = -0.06 mag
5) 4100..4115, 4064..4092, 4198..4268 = 0.07 mag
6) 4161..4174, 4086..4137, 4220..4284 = 0.06 mag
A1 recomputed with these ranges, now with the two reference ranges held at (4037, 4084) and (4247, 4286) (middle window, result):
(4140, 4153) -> 0.7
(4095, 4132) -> 0.6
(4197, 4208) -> 0.7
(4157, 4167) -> 0.1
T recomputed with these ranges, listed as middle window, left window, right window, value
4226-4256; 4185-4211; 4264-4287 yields -1.3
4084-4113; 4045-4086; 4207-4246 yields -0.8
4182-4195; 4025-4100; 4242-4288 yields 0.9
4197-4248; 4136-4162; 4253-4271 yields -0.9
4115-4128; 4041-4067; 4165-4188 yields -0.6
